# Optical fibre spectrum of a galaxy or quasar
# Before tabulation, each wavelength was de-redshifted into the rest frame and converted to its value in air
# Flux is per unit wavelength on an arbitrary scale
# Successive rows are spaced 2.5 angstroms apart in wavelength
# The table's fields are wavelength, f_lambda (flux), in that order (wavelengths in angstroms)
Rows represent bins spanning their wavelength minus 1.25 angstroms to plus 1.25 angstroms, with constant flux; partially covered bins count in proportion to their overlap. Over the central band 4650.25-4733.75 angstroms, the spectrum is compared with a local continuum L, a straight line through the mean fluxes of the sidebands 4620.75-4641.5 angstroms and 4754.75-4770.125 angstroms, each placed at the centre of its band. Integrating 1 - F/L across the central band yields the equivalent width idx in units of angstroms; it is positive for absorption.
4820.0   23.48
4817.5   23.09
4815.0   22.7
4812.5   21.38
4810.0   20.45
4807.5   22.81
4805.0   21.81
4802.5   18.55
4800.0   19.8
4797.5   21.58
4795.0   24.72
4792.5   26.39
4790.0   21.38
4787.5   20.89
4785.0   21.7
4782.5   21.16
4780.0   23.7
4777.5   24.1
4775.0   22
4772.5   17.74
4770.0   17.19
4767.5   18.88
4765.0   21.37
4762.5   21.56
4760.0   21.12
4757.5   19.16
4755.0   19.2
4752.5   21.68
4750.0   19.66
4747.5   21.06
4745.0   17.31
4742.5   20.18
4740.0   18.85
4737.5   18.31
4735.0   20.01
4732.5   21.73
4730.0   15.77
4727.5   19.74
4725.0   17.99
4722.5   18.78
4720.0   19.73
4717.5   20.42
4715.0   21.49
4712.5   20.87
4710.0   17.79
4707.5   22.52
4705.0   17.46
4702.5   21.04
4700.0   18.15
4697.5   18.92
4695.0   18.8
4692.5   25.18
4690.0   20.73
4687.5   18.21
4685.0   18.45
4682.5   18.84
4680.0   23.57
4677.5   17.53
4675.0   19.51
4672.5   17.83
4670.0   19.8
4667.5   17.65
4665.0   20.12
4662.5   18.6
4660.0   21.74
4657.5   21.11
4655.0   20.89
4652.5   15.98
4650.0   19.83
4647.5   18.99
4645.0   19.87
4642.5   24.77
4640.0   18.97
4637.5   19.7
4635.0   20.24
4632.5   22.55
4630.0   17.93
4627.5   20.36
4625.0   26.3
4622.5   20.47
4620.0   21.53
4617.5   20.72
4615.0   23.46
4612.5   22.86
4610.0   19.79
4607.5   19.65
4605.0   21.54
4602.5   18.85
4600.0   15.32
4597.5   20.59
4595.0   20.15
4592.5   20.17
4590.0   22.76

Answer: 3.54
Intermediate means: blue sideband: 20.9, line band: 19.6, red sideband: 20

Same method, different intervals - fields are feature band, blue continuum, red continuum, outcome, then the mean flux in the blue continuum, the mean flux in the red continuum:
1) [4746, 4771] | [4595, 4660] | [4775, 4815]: 1.9 angstroms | 20.5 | 22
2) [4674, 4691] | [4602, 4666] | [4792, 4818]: 1.2 angstroms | 20.7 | 22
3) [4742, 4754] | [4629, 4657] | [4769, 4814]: 0.7 angstroms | 20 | 21.6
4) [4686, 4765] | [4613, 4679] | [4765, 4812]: 4.1 angstroms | 20.3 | 21.4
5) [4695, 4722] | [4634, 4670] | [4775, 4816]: 1.3 angstroms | 19.9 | 22.1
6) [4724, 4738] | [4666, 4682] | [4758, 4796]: 1.1 angstroms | 19.3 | 21.5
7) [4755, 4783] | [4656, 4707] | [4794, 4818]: 0.5 angstroms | 19.7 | 21.6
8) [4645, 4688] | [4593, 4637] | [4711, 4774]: 1.9 angstroms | 20.7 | 19.6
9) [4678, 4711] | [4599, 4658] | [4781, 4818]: 1.7 angstroms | 20.5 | 21.9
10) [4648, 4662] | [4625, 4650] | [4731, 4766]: 0.5 angstroms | 20.6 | 20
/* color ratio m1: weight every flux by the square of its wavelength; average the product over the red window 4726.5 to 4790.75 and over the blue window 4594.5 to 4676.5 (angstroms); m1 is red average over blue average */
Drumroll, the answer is 1.05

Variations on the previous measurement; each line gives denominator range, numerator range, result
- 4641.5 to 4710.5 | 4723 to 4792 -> 1.06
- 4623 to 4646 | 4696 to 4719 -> 0.97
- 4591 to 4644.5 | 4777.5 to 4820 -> 1.15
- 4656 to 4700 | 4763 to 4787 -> 1.10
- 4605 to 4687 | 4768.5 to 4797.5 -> 1.14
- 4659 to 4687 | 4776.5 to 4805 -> 1.20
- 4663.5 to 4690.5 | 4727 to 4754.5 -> 1.04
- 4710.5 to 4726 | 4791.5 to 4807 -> 1.15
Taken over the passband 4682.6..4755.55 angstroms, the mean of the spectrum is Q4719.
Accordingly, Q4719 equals 19.6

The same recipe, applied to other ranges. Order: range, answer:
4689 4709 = 20.3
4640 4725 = 19.8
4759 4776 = 19.9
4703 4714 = 19.8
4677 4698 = 20.2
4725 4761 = 19.5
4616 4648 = 21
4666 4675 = 18.6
